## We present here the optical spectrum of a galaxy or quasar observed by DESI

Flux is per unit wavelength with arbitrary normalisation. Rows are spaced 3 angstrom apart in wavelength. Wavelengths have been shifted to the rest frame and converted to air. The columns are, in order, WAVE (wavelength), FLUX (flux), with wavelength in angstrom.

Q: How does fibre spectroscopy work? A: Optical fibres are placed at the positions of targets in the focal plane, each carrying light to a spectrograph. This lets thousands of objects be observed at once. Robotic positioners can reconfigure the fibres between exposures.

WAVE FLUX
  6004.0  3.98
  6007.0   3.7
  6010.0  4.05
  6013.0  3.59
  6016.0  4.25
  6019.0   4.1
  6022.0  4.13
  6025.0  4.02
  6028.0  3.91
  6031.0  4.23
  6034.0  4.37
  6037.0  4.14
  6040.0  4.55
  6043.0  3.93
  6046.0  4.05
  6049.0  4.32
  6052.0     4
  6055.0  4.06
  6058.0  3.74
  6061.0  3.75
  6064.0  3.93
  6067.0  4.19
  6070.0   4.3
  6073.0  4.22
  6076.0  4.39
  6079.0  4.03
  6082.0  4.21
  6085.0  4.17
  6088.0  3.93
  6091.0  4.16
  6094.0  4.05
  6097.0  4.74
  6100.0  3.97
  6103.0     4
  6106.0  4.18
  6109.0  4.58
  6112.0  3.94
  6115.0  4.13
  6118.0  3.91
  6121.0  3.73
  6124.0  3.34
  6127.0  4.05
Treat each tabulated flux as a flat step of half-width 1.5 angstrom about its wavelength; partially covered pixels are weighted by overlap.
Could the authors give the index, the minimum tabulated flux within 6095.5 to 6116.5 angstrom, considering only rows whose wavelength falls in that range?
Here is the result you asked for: 3.94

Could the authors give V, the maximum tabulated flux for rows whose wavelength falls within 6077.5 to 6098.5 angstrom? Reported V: 4.74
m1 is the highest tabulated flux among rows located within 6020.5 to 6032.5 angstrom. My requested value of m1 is 4.23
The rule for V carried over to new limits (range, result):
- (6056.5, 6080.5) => 4.39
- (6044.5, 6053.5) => 4.32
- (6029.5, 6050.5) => 4.55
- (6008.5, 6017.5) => 4.25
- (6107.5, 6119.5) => 4.58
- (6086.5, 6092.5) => 4.16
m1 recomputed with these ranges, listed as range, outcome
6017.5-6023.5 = 4.13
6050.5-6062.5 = 4.06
